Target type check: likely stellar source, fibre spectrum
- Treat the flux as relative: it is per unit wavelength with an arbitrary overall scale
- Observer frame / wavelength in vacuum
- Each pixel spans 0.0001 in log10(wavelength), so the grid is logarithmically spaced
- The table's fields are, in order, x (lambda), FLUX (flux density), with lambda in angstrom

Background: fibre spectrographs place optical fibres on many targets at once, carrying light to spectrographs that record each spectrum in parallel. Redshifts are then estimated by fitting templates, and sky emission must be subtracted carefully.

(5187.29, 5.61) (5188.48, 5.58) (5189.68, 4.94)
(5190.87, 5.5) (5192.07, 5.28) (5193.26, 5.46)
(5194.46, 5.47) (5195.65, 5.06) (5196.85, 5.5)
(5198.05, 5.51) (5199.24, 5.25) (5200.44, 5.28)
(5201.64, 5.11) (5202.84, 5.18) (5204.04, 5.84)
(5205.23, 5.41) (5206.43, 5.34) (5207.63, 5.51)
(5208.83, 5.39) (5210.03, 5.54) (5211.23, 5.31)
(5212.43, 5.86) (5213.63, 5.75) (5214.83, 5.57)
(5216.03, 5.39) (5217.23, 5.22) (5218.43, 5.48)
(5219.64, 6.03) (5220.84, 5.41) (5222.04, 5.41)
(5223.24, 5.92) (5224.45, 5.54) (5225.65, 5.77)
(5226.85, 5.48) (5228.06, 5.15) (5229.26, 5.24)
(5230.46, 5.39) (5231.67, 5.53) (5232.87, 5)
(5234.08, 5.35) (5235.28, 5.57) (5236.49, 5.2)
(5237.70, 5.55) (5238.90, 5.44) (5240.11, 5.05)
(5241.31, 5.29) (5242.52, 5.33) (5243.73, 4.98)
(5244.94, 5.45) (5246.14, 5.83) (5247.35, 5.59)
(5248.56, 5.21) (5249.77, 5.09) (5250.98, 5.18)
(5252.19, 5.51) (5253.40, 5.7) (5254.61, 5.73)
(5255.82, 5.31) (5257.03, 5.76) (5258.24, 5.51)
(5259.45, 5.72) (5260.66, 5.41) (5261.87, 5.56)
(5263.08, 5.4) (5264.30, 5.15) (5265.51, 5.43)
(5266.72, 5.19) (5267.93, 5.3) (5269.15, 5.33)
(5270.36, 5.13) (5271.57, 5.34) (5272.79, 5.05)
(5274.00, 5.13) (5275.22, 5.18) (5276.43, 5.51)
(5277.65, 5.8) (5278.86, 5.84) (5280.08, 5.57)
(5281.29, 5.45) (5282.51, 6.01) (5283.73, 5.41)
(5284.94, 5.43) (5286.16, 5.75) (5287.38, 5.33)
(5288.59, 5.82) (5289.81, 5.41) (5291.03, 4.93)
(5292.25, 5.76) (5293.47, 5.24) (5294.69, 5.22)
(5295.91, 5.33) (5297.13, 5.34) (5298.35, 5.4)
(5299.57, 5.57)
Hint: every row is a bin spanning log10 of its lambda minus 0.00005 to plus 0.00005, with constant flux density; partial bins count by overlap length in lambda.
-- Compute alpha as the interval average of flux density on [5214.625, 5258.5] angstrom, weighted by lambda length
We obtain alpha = 5.43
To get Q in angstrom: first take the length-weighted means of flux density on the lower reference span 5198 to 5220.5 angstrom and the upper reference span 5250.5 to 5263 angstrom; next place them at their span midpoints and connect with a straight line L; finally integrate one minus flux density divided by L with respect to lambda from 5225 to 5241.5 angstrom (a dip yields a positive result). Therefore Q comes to 0.4 angstrom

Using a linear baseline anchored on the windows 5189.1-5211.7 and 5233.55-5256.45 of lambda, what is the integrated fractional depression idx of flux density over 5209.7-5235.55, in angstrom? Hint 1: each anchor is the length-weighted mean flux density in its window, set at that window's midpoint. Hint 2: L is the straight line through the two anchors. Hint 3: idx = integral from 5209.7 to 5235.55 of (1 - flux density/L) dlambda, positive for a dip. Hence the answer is -0.6 angstrom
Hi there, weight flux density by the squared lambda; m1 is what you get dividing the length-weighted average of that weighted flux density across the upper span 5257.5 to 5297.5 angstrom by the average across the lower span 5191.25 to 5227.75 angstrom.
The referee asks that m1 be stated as 1.02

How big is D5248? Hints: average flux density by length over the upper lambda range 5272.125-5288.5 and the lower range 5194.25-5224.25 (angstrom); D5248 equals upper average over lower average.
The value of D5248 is 1.01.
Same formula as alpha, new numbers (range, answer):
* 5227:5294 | 5.41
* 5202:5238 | 5.47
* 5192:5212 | 5.39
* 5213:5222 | 5.54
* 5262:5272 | 5.3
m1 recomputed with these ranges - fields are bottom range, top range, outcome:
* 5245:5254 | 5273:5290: 1.03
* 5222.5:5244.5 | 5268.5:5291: 1.03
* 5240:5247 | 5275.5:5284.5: 1.07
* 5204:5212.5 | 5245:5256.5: 1.01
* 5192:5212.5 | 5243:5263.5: 1.03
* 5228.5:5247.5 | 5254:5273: 1.02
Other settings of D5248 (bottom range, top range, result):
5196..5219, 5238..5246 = 0.98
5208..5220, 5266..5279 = 0.96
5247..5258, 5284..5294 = 1.00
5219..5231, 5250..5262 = 1.00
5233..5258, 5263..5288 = 1.00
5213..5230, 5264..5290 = 0.98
